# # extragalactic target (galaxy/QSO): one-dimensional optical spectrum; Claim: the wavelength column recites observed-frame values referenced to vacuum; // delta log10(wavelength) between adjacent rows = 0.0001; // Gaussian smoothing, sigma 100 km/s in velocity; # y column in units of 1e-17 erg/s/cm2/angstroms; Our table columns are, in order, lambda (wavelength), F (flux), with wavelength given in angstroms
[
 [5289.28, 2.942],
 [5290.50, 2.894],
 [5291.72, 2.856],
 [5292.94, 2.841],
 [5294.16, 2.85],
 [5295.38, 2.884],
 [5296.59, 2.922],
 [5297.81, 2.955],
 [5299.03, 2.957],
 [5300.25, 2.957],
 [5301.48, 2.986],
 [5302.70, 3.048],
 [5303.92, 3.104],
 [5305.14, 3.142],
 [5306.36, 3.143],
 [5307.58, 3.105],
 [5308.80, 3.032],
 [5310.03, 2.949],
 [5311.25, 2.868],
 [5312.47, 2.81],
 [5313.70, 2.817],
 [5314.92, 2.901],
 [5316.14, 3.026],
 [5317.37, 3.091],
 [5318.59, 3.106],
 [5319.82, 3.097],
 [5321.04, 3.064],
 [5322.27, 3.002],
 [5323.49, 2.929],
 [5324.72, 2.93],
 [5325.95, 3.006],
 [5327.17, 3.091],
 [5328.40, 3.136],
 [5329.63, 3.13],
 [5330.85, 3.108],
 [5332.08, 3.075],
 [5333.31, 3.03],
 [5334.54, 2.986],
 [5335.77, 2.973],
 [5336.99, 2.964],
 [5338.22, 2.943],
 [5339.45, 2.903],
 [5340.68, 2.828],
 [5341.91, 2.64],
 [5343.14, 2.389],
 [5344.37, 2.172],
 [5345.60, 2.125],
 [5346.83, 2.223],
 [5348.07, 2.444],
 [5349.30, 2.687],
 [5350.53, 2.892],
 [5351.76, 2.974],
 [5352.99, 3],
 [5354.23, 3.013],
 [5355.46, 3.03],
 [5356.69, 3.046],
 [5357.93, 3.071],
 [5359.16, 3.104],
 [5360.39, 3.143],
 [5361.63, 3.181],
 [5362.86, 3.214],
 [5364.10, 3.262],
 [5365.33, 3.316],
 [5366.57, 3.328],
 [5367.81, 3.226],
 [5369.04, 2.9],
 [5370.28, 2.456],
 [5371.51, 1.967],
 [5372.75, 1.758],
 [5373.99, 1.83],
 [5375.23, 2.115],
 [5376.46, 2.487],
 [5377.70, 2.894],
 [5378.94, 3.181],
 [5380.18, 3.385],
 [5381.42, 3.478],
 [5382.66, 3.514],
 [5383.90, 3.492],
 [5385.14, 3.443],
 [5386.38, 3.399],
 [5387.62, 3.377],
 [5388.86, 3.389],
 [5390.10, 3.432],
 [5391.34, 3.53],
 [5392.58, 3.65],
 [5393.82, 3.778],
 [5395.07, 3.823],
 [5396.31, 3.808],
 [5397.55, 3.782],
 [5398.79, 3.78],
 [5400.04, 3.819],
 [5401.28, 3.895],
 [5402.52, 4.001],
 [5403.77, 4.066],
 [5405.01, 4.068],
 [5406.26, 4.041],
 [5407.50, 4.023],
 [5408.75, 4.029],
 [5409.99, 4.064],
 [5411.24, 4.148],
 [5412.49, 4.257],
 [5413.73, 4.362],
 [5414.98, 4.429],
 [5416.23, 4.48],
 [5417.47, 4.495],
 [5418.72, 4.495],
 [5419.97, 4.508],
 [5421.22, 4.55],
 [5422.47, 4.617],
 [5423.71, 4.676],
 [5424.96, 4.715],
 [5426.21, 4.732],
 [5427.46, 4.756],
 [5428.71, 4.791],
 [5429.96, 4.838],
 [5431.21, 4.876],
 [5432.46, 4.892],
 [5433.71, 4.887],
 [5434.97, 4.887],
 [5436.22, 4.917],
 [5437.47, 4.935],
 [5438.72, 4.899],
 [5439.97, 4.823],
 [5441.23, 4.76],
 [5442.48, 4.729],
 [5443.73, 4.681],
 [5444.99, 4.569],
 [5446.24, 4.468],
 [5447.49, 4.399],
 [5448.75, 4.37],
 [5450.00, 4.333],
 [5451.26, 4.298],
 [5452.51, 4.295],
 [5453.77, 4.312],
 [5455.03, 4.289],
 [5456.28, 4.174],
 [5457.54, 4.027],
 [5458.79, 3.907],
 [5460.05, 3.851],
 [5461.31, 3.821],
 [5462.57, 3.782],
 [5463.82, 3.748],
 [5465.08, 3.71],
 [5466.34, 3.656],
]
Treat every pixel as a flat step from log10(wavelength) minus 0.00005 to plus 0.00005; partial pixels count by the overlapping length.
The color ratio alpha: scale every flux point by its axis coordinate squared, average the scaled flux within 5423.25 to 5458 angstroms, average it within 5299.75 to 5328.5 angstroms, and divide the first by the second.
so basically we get 1.61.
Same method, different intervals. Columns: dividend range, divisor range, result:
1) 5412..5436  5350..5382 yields 1.64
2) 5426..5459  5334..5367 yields 1.65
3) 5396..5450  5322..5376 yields 1.62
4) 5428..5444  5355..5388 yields 1.66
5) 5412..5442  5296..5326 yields 1.64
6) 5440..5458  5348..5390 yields 1.53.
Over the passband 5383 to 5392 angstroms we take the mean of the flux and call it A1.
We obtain 3.44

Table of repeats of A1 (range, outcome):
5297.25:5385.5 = 2.92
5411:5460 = 4.55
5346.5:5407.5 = 3.21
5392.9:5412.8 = 3.95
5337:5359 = 2.74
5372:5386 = 2.87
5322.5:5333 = 3.05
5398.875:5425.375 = 4.26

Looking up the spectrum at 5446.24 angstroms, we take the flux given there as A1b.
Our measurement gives 4.468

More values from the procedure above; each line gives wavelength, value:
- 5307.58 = 3.105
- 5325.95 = 3.006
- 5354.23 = 3.013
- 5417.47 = 4.495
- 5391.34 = 3.53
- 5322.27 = 3.002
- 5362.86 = 3.214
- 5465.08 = 3.71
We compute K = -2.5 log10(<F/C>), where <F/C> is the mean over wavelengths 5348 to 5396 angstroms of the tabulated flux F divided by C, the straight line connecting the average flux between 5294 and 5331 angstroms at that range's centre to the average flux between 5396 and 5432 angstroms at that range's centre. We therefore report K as 0.23 mag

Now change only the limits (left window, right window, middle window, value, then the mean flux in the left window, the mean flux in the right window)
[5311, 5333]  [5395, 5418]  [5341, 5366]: 0.20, 3.01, 4.08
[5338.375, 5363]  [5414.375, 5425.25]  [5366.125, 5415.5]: 0.11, 2.8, 4.55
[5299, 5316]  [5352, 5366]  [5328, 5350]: 0.11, 2.99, 3.12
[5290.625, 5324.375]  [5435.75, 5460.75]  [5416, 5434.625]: -0.12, 2.98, 4.45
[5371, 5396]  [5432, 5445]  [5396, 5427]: -0.07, 3.11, 4.82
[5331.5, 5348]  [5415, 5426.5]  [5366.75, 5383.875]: 0.27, 2.7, 4.57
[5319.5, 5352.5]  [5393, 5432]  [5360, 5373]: 0.17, 2.84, 4.28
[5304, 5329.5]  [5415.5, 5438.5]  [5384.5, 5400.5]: 0.16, 3.02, 4.73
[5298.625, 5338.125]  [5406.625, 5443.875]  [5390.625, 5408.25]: 0.10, 3.02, 4.6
